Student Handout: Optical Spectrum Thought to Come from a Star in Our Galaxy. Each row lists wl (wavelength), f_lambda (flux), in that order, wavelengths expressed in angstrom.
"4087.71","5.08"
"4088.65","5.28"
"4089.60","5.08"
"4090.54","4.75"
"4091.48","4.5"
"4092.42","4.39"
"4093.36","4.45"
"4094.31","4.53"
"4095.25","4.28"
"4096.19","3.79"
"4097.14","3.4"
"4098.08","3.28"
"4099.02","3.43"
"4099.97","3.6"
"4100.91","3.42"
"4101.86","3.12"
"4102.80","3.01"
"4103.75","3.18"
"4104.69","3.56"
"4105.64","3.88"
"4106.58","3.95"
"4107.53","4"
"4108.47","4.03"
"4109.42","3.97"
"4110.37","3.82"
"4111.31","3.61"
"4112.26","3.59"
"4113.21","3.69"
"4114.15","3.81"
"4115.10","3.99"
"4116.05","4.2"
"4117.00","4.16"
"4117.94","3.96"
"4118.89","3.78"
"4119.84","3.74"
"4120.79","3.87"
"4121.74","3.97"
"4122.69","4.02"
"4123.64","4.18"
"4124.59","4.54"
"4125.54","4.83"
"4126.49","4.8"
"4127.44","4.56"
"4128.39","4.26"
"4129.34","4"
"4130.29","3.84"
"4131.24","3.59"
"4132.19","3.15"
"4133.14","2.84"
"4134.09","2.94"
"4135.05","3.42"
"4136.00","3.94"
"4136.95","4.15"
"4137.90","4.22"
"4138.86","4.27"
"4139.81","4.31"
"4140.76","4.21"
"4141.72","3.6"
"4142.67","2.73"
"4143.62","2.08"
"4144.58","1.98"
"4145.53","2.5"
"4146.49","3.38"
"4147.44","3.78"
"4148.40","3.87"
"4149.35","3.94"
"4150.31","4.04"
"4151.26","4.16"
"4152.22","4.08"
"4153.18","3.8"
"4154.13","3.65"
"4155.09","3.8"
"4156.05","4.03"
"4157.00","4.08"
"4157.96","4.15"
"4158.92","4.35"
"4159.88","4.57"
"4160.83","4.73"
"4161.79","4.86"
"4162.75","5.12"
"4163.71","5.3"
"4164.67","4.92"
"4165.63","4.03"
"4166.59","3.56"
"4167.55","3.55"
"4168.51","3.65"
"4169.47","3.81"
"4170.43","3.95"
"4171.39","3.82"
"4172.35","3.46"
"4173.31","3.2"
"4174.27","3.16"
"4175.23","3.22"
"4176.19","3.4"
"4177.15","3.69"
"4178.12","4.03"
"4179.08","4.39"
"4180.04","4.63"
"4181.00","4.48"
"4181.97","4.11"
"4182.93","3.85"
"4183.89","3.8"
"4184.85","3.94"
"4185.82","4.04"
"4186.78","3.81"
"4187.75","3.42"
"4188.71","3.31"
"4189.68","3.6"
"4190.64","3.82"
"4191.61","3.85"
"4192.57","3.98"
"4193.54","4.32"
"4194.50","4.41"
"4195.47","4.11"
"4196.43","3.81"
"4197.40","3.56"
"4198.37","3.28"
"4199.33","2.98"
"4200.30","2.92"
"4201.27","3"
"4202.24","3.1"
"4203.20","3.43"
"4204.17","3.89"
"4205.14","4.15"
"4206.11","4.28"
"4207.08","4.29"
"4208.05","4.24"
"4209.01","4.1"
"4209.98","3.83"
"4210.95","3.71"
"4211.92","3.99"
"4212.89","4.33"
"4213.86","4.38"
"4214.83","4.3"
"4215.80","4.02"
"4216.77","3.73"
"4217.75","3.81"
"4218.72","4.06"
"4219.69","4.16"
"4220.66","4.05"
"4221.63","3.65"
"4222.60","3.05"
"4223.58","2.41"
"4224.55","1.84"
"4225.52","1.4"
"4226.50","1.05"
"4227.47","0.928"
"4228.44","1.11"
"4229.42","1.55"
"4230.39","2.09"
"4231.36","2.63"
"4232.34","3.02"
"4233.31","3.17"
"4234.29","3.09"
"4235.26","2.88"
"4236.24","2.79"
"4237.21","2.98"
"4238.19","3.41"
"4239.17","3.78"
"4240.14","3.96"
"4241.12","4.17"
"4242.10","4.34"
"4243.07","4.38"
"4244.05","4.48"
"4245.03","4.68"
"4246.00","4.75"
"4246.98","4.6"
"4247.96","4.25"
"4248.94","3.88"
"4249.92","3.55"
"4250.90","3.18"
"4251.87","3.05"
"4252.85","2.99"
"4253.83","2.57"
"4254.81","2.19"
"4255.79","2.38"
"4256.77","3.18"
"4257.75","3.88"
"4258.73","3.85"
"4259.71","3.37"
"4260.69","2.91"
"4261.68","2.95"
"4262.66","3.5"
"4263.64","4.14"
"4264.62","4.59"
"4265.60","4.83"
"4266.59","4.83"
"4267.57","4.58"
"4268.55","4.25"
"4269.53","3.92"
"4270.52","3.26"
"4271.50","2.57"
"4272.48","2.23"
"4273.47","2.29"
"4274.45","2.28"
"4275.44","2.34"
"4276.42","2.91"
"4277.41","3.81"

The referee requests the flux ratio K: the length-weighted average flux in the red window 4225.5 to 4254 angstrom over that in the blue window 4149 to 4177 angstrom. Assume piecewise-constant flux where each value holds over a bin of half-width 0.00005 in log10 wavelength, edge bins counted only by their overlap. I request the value 0.80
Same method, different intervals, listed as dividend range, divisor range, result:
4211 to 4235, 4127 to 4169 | 0.78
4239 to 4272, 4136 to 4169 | 0.96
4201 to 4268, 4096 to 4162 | 0.92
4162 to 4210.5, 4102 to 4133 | 0.99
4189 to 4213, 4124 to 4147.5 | 1.03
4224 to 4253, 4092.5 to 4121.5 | 0.83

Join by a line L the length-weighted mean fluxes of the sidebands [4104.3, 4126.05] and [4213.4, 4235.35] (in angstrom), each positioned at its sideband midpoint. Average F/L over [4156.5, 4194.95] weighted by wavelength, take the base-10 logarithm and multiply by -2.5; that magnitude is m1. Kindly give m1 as -0.190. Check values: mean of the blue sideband 3.97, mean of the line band 4.01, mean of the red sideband 2.88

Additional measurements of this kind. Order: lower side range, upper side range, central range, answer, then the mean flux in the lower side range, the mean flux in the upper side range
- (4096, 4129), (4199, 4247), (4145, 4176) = -0.08 mag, 3.86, 3.41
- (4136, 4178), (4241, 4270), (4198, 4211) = 0.05 mag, 3.84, 3.8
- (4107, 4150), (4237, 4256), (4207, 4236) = 0.18 mag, 3.78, 3.71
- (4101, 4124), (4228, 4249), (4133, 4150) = 0.07 mag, 3.79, 3.45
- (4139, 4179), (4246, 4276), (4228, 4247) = 0.05 mag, 3.83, 3.43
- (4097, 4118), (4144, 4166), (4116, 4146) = 0.02 mag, 3.68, 4.04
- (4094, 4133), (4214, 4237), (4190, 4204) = -0.17 mag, 3.85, 2.84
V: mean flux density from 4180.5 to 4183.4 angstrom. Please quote 4.15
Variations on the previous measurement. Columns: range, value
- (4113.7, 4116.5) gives 3.99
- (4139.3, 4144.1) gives 3.4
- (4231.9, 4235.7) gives 3.05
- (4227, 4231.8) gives 1.66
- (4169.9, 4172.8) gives 3.75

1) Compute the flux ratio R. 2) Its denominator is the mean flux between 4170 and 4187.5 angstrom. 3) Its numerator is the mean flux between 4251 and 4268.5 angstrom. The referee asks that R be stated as 0.9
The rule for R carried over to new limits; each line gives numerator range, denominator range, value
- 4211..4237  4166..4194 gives 0.79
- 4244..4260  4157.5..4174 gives 0.85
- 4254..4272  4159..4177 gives 0.90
